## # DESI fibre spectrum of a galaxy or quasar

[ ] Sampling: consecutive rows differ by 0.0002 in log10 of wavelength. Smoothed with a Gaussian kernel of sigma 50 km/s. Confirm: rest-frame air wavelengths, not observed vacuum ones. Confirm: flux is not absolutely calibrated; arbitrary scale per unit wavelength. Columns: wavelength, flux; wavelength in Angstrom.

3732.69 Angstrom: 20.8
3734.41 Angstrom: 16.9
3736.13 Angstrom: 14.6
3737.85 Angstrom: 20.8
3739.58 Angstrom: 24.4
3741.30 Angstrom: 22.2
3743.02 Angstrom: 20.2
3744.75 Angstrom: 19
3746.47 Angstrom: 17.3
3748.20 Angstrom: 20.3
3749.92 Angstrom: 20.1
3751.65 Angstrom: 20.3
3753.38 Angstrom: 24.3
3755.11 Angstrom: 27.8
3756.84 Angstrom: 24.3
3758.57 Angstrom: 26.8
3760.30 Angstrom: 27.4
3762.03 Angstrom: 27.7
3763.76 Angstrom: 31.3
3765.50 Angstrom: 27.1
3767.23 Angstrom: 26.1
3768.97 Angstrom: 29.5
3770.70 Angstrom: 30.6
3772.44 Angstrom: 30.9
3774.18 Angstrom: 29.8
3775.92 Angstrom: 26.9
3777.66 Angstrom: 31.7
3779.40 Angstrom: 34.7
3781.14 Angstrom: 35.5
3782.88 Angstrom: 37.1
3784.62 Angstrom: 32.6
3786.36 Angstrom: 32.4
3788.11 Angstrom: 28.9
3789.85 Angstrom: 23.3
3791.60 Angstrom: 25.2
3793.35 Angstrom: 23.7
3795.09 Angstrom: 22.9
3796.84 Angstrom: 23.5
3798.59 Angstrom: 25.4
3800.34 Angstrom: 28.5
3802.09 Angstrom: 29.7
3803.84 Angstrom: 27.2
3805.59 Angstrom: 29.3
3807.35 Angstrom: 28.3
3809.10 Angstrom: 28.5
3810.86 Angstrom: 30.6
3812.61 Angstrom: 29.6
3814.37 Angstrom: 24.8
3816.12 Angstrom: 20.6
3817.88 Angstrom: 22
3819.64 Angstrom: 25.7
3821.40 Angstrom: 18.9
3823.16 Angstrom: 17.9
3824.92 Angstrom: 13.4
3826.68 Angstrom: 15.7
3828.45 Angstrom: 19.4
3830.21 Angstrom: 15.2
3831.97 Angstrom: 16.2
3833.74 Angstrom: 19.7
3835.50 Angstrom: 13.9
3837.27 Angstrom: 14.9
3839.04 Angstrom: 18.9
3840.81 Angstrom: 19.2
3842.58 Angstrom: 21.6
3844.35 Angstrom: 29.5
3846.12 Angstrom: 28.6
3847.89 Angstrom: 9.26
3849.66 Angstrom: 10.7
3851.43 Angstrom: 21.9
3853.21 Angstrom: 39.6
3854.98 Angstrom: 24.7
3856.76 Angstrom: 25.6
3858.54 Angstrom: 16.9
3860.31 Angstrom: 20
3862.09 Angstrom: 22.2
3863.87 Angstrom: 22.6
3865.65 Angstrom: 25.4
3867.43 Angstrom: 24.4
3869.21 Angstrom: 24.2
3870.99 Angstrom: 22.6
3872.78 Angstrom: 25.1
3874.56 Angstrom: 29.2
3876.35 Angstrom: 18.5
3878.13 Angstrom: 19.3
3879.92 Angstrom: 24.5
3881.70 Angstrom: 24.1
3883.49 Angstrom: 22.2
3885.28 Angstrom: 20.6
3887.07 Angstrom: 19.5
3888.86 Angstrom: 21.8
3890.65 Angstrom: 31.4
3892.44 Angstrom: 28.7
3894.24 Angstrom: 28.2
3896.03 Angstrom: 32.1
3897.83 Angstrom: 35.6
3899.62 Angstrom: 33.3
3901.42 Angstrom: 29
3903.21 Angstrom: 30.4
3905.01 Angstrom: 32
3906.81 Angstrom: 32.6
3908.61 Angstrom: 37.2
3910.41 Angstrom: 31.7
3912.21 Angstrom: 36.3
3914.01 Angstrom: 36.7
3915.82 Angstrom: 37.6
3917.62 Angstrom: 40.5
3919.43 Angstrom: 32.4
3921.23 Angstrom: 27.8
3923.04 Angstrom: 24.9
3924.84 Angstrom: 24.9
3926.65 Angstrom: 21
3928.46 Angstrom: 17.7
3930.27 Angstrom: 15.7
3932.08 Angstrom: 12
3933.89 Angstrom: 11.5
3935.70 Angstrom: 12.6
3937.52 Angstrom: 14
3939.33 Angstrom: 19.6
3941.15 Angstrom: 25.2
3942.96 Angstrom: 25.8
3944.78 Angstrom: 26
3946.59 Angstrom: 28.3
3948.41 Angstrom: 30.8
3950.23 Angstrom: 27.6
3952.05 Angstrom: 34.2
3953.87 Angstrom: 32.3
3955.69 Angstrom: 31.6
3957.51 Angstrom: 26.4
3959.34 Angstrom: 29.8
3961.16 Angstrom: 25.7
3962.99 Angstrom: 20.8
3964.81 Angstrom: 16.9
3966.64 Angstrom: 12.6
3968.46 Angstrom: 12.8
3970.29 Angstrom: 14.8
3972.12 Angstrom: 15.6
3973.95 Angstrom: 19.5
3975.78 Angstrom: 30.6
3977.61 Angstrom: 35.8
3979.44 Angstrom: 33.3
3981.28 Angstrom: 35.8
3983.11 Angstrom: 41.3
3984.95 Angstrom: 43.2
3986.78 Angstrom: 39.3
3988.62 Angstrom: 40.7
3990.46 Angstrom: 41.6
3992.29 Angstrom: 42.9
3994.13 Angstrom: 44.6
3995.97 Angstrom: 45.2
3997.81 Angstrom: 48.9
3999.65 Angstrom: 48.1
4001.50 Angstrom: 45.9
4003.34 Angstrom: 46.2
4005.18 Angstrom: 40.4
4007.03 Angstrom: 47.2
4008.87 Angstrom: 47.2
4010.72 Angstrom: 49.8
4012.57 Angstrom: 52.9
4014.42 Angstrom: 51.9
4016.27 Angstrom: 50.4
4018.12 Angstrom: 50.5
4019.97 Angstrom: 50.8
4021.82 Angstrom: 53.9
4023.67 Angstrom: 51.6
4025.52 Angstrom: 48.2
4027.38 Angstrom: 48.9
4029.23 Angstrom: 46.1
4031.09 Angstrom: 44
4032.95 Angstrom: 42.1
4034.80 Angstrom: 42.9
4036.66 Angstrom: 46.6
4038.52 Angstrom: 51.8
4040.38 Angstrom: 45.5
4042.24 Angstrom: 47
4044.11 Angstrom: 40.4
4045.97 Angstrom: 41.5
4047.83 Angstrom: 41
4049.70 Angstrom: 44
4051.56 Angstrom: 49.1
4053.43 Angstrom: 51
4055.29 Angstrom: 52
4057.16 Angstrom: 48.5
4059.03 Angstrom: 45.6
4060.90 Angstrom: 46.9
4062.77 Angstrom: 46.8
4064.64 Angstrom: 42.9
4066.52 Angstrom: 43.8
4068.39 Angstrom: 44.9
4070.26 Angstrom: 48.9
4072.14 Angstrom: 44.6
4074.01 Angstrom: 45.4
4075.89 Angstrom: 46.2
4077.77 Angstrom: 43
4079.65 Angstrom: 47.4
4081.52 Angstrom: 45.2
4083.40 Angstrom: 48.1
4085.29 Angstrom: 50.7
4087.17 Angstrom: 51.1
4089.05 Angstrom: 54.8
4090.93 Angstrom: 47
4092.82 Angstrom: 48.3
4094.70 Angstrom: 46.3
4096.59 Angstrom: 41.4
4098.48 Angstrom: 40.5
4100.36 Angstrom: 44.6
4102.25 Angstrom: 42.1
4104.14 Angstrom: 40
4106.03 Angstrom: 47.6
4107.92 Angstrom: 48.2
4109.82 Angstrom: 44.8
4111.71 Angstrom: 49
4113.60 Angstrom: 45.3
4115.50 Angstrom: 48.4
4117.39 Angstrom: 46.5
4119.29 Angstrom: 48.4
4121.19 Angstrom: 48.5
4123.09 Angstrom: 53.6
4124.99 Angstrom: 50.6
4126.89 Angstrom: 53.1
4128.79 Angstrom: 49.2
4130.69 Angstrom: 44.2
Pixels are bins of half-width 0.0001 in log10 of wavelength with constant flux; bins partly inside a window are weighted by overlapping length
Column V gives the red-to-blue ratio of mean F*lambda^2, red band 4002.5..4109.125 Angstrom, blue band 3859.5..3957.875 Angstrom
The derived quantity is 1.9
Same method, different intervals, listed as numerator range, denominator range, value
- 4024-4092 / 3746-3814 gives 1.94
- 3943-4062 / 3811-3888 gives 2.00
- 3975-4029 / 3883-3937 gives 1.74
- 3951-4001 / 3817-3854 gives 1.77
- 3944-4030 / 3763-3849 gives 1.66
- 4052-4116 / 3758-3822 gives 1.93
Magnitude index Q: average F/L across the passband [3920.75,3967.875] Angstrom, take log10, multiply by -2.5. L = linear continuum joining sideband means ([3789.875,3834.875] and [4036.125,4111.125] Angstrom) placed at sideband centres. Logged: 0.46 mag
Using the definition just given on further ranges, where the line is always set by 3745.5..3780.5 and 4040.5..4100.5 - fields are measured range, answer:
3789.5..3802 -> 0.156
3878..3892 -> 0.426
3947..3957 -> 0.244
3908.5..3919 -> -0.003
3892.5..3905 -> 0.133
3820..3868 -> 0.495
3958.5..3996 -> 0.316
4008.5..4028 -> -0.180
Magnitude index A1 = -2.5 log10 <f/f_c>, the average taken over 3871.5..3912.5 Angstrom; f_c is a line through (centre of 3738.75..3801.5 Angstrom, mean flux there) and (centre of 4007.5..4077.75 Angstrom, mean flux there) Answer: 0.28 mag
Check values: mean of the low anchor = 26.7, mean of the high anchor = 47.1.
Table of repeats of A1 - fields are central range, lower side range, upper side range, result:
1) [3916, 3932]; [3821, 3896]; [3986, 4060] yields 0.23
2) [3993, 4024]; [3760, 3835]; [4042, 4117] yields -0.18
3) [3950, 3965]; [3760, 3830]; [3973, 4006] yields 0.34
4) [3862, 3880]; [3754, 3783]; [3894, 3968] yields 0.18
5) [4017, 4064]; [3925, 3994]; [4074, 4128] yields -0.23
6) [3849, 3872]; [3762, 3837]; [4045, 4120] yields 0.28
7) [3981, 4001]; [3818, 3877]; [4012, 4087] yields -0.09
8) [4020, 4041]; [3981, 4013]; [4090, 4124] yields -0.06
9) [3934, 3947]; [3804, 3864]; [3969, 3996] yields 0.43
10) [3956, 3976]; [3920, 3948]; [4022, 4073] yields 0.33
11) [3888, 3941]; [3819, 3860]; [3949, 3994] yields -0.08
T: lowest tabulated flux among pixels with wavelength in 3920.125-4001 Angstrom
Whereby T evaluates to 11.5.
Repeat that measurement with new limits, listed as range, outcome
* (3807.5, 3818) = 20.6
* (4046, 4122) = 40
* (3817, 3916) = 9.26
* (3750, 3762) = 20.3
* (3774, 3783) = 26.9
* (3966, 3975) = 12.6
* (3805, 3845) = 13.4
